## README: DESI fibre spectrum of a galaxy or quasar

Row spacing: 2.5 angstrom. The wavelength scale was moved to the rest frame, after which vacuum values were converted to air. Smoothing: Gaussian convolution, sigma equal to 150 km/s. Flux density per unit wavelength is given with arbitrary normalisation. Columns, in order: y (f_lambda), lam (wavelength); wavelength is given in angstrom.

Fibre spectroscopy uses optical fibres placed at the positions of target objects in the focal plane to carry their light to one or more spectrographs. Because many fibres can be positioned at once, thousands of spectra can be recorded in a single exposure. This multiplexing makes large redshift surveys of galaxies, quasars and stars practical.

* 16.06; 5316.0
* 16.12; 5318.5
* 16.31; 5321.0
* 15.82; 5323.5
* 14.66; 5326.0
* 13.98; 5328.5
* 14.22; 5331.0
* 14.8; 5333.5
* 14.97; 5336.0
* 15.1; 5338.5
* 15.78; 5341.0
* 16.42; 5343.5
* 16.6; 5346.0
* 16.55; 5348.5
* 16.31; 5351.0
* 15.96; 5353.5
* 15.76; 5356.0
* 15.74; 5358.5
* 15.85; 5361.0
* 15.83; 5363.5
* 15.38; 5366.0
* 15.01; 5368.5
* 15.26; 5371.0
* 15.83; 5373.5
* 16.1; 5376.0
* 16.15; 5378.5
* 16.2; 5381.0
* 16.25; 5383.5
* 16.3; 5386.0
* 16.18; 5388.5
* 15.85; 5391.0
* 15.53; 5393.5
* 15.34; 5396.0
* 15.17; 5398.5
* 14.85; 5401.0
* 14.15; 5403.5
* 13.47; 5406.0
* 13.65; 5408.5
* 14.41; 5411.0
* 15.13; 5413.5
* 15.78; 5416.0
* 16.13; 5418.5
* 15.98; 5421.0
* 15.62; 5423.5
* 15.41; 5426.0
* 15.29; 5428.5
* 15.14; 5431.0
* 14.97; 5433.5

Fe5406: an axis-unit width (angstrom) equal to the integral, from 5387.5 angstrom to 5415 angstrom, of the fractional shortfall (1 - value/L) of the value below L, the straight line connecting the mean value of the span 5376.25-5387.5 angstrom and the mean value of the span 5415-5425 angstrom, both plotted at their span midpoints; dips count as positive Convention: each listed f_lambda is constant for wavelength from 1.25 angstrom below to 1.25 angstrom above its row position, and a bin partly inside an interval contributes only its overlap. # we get 2.0 angstrom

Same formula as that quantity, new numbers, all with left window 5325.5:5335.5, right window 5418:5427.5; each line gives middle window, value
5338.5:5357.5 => -1.85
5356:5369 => -0.63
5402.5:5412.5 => 1.02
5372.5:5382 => -0.61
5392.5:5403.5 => 0.21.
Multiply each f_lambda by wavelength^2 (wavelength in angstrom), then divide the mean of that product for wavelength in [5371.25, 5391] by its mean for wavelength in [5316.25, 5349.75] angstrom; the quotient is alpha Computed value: 1.1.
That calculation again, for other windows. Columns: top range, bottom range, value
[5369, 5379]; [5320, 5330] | 1.06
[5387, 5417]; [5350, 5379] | 0.96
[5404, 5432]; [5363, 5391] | 0.96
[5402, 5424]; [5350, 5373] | 0.97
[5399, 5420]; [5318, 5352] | 0.98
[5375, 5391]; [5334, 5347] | 1.05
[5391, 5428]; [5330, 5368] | 0.98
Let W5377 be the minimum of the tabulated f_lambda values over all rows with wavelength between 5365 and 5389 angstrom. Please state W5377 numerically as 15.01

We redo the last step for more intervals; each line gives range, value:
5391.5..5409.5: 13.47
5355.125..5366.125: 15.38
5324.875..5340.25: 13.98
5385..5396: 15.34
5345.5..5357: 15.76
